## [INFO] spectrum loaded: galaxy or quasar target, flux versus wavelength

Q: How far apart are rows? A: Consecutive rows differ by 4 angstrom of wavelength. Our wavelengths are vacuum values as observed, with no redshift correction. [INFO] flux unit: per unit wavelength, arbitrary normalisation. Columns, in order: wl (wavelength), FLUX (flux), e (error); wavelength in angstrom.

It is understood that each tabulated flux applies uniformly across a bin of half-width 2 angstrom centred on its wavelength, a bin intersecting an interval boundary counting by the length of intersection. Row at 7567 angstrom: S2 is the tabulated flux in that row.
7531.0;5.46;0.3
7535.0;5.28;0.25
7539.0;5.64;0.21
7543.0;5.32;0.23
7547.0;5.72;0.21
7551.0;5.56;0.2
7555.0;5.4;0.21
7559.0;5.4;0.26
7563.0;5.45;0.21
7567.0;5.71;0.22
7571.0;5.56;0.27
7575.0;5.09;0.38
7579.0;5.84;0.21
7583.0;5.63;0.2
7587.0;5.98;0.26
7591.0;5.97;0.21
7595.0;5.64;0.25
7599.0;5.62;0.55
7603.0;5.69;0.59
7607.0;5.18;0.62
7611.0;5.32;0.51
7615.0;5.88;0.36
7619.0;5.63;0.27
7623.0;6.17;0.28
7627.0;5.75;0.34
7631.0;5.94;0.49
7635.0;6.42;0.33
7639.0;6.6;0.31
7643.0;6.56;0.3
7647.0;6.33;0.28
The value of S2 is 5.71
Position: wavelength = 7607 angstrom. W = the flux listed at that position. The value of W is 5.18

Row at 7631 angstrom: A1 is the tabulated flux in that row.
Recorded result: 5.94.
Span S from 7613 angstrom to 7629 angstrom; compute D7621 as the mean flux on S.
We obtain 5.86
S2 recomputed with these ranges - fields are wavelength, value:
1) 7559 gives 5.4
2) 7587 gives 5.98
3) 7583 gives 5.63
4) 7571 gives 5.56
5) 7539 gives 5.64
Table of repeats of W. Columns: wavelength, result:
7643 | 6.56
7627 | 5.75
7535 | 5.28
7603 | 5.69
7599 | 5.62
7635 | 6.42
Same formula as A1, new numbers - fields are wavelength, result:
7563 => 5.45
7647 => 6.33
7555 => 5.4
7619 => 5.63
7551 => 5.56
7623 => 6.17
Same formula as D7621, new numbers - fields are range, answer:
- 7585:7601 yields 5.8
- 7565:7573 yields 5.63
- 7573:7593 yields 5.7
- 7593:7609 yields 5.53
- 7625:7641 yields 6.18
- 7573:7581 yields 5.46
